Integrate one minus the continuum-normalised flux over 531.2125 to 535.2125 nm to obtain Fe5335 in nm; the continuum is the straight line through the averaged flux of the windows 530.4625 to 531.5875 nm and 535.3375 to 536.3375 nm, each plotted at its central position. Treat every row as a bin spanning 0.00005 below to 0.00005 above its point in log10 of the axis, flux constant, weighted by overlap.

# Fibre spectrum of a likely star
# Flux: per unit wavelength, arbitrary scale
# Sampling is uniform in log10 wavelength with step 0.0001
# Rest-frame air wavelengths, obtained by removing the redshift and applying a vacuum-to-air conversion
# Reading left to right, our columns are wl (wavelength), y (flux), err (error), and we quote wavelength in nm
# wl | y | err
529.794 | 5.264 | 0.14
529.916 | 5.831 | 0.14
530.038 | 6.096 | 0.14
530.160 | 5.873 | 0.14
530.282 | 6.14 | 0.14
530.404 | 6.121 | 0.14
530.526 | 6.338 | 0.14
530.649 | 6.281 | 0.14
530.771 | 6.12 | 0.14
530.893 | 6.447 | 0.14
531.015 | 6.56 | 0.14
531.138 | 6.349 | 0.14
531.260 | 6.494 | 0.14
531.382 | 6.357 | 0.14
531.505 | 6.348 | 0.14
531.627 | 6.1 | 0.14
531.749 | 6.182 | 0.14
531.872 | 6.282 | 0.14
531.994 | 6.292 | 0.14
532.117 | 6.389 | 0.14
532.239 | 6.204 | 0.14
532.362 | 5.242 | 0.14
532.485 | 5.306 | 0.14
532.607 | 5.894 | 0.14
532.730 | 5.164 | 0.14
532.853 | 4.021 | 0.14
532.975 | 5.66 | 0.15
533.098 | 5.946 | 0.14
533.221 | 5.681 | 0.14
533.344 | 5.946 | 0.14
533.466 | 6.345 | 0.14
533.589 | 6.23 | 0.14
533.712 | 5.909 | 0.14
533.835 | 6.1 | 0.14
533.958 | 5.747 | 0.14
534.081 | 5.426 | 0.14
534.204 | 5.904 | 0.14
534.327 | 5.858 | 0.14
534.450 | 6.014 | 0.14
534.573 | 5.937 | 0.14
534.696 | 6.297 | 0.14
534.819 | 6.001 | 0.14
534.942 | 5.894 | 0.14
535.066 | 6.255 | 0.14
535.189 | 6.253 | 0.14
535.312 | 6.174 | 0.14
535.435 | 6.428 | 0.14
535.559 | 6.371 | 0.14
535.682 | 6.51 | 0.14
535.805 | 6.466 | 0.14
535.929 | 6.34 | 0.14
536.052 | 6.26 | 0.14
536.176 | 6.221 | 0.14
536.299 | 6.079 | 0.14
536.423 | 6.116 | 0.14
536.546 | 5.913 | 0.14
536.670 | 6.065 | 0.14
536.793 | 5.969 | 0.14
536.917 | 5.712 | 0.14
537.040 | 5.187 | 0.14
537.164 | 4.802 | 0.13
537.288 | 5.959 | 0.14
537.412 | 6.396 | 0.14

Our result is 0.27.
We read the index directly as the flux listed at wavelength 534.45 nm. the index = 6.014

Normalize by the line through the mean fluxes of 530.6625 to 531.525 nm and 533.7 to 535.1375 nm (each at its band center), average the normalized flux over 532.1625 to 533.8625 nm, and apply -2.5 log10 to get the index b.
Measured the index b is 0.081 mag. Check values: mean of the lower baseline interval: 6.38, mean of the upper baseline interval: 5.95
